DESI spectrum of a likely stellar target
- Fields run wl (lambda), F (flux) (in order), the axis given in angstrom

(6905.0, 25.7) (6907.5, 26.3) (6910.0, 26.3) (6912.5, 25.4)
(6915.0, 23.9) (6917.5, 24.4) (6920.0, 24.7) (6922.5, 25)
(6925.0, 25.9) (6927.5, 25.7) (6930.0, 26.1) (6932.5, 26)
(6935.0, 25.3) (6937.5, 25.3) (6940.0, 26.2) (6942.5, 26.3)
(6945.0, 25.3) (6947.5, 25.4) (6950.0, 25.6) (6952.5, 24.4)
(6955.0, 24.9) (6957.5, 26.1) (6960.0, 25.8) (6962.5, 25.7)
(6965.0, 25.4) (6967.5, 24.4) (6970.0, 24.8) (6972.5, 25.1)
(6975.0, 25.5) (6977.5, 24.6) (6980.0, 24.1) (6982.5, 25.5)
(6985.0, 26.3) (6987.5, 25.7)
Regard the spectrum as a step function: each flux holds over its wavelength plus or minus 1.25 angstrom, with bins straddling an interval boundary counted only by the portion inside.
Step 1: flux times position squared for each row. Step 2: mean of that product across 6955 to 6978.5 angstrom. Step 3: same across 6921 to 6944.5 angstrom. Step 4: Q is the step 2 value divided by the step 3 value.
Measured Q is 1.0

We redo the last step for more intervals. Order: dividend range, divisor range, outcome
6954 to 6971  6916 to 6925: 1.03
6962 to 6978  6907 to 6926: 1.01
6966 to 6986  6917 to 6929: 1.01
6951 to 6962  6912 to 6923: 1.04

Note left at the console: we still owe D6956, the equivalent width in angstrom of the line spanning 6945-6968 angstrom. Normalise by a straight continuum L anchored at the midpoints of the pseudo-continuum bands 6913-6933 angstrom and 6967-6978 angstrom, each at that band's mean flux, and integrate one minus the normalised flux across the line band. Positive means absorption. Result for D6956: -0.3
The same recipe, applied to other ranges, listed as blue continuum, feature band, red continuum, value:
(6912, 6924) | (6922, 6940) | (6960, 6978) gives -0.7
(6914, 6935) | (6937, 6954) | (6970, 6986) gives -0.2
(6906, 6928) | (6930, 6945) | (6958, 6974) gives -0.3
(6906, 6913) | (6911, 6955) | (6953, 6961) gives 0.7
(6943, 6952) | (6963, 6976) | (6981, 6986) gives 0.3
